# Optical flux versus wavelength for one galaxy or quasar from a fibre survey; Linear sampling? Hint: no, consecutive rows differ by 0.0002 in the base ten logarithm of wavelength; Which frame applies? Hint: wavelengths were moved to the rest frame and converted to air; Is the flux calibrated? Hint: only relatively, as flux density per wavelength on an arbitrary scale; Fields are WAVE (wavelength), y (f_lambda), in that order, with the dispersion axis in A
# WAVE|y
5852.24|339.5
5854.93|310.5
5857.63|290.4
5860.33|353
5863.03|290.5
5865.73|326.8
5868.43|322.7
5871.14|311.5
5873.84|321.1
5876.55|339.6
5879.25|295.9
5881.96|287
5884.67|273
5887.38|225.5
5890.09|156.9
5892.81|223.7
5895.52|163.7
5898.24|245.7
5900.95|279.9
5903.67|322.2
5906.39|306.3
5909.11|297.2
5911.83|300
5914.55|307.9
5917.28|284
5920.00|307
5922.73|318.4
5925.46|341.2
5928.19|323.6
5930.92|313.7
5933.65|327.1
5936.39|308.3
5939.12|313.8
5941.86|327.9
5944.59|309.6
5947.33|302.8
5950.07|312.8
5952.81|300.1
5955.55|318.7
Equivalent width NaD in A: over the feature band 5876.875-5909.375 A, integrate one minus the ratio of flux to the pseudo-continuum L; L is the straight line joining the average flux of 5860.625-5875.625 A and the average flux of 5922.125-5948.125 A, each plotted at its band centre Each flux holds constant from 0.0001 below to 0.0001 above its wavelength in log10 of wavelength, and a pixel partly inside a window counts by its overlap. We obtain 6.2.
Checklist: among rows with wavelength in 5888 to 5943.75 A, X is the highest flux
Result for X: 341.2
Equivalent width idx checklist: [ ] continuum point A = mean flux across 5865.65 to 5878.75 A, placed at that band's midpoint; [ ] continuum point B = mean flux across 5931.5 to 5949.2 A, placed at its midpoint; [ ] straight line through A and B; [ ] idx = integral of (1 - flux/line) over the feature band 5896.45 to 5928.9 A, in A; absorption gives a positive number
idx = 1.8 A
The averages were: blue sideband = 322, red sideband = 315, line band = 301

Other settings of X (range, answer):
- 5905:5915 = 307.9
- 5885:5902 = 279.9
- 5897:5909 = 322.2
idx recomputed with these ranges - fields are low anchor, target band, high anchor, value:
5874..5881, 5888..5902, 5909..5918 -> 4.29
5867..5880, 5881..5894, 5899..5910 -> 3.29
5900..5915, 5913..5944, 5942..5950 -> -0.85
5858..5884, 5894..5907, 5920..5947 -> 2.30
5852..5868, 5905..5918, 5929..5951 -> 0.65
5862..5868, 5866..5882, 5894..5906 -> -0.98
